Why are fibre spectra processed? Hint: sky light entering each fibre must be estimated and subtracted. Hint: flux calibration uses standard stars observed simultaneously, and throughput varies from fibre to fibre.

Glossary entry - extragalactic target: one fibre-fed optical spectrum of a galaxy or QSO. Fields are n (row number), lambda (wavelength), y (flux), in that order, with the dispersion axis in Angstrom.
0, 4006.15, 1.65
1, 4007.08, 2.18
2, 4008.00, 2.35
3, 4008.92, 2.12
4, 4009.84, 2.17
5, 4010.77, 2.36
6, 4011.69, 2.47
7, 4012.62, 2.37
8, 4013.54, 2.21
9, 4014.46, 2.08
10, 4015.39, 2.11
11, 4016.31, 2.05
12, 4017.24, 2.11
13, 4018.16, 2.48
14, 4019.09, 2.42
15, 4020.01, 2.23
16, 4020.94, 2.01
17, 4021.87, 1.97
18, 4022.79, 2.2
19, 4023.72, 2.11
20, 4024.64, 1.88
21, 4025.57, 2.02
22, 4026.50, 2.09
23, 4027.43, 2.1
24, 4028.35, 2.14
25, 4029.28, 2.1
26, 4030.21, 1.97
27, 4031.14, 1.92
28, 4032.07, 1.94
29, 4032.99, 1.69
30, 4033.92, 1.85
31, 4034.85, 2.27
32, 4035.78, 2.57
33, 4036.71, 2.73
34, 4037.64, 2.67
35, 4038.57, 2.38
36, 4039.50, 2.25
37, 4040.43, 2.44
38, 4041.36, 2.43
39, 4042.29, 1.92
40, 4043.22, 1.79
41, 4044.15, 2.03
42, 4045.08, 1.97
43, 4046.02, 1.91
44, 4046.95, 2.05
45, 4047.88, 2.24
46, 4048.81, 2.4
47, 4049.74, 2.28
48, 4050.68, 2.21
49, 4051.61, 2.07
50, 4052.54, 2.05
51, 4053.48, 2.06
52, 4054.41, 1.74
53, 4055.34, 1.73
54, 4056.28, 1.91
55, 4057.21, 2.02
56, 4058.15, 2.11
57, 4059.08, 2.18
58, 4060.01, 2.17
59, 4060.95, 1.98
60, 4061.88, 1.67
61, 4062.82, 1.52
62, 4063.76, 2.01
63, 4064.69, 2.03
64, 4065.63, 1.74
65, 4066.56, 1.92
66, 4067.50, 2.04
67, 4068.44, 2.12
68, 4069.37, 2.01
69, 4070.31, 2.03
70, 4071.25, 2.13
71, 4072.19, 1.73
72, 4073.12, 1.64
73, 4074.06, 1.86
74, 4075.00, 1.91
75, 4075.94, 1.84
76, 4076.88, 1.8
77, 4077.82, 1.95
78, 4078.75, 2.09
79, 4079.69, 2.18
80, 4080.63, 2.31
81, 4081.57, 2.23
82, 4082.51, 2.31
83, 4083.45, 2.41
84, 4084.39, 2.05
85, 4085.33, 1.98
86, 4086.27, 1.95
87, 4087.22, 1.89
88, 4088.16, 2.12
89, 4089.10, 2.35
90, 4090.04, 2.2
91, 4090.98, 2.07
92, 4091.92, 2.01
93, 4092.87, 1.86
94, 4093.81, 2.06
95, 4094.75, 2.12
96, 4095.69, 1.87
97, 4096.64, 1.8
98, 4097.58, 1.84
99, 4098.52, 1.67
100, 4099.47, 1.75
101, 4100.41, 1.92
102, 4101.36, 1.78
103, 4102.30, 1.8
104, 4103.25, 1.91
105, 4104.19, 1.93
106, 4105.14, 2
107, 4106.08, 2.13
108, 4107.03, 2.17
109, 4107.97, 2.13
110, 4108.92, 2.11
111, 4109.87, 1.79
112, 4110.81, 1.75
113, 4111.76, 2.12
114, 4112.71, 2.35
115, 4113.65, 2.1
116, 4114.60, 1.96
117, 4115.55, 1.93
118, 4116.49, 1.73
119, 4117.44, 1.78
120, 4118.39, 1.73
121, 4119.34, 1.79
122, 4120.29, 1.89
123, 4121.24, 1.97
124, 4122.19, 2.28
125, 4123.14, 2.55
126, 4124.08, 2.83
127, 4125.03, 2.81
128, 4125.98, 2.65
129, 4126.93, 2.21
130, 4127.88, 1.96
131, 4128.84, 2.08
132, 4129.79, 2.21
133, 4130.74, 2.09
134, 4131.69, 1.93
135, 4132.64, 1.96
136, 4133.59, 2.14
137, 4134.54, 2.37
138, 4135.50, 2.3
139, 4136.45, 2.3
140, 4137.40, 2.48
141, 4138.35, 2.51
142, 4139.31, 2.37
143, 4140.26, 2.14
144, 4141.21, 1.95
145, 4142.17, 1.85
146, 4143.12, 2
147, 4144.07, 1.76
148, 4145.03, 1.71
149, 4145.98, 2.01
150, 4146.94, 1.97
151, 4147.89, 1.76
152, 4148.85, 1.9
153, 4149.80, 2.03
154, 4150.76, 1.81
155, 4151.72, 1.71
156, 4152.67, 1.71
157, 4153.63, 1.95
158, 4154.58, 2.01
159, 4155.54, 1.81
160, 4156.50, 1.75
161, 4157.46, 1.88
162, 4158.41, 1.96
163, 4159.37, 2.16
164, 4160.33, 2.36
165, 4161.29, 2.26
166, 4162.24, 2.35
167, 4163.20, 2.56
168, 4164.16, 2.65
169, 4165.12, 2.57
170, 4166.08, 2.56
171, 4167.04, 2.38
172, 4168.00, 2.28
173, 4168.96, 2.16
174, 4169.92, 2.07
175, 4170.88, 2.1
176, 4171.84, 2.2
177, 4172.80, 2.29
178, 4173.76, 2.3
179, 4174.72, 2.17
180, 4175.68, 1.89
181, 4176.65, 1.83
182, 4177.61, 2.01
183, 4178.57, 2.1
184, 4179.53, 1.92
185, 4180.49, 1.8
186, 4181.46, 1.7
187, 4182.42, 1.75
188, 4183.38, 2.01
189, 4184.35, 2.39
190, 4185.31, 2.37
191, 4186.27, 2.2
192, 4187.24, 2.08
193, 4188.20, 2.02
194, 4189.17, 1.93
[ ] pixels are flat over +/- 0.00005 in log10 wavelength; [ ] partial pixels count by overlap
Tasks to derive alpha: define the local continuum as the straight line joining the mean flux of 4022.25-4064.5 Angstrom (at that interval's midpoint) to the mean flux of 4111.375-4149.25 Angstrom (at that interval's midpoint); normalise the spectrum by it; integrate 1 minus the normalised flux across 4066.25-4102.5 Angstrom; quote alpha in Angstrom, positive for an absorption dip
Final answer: 1.8 Angstrom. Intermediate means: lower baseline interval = 2.08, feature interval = 1.99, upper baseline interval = 2.11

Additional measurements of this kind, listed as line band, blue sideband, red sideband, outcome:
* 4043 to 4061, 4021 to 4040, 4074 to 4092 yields 0.6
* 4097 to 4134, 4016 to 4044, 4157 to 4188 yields 2.0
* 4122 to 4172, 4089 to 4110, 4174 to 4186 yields -4.2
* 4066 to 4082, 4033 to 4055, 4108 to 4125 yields 1.1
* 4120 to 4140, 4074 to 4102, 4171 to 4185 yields -2.6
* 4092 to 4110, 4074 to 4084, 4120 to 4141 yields 2.0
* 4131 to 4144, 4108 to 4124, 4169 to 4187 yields -0.8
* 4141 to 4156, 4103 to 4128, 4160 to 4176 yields 2.4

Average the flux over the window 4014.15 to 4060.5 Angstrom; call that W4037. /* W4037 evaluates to 2.12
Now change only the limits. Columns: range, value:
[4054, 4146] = 2.03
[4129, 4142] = 2.2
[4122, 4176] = 2.16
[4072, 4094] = 2.04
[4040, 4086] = 2.02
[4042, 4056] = 2.03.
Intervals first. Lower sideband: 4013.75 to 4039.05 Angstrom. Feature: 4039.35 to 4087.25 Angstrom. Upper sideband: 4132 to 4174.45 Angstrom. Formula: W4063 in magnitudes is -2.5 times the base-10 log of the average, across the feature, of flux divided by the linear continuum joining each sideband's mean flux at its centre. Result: 0.06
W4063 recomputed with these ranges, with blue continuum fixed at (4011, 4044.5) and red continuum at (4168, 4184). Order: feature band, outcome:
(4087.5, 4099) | 0.06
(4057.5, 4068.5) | 0.10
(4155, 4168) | -0.10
